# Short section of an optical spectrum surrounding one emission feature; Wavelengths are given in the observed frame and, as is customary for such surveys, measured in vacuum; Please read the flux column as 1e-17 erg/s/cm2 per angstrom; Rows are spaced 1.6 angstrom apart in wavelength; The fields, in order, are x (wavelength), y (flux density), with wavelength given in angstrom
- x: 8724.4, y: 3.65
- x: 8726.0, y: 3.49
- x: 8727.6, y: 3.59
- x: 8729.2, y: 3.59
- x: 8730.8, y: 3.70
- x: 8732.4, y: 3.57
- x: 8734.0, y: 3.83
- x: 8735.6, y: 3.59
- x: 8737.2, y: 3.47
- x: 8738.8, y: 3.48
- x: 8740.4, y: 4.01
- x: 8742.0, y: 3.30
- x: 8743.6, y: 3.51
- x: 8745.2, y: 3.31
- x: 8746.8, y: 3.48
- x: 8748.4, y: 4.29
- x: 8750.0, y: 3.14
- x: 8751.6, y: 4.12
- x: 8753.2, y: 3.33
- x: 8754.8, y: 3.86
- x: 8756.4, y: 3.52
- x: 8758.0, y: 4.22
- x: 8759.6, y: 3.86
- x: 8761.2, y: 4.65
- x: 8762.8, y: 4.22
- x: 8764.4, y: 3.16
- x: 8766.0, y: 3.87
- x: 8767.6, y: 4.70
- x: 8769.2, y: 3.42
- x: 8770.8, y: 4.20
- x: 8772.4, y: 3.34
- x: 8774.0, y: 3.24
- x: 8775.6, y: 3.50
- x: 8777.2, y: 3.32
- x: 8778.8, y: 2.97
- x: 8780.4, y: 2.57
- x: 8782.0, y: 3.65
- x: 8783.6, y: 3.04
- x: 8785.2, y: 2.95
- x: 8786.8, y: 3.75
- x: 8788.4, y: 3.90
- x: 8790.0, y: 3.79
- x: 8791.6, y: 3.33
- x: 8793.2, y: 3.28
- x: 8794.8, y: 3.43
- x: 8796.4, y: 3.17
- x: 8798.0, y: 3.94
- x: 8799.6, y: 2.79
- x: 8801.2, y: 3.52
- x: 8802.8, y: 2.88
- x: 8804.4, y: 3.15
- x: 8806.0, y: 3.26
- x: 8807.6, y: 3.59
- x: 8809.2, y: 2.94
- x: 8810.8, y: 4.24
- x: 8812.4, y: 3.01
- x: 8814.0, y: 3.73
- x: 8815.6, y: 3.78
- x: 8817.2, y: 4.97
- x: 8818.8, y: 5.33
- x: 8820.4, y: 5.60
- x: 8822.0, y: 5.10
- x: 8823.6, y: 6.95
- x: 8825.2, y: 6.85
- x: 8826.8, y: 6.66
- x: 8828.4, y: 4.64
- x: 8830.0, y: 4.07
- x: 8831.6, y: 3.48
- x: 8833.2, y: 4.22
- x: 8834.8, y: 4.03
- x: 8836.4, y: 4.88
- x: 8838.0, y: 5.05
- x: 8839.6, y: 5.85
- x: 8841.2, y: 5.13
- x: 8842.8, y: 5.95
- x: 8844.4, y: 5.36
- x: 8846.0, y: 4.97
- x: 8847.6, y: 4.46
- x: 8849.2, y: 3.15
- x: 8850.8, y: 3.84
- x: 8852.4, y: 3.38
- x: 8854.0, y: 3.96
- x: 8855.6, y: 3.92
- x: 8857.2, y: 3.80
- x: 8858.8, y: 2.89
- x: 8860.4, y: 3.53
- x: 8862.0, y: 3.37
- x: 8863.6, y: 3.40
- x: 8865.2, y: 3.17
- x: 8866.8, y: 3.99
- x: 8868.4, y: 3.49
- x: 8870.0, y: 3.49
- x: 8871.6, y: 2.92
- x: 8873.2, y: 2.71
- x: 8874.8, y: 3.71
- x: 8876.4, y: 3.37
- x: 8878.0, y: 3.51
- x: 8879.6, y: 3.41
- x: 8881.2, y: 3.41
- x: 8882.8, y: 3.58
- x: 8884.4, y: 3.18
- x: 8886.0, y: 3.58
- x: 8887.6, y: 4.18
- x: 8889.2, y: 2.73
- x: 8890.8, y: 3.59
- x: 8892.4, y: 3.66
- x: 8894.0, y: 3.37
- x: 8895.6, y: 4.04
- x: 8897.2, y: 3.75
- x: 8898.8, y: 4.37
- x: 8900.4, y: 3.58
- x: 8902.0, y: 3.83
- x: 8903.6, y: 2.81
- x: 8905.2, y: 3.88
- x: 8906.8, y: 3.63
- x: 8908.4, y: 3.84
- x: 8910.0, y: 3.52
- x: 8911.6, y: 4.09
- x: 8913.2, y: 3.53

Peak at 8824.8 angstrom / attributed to [S II] 6716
